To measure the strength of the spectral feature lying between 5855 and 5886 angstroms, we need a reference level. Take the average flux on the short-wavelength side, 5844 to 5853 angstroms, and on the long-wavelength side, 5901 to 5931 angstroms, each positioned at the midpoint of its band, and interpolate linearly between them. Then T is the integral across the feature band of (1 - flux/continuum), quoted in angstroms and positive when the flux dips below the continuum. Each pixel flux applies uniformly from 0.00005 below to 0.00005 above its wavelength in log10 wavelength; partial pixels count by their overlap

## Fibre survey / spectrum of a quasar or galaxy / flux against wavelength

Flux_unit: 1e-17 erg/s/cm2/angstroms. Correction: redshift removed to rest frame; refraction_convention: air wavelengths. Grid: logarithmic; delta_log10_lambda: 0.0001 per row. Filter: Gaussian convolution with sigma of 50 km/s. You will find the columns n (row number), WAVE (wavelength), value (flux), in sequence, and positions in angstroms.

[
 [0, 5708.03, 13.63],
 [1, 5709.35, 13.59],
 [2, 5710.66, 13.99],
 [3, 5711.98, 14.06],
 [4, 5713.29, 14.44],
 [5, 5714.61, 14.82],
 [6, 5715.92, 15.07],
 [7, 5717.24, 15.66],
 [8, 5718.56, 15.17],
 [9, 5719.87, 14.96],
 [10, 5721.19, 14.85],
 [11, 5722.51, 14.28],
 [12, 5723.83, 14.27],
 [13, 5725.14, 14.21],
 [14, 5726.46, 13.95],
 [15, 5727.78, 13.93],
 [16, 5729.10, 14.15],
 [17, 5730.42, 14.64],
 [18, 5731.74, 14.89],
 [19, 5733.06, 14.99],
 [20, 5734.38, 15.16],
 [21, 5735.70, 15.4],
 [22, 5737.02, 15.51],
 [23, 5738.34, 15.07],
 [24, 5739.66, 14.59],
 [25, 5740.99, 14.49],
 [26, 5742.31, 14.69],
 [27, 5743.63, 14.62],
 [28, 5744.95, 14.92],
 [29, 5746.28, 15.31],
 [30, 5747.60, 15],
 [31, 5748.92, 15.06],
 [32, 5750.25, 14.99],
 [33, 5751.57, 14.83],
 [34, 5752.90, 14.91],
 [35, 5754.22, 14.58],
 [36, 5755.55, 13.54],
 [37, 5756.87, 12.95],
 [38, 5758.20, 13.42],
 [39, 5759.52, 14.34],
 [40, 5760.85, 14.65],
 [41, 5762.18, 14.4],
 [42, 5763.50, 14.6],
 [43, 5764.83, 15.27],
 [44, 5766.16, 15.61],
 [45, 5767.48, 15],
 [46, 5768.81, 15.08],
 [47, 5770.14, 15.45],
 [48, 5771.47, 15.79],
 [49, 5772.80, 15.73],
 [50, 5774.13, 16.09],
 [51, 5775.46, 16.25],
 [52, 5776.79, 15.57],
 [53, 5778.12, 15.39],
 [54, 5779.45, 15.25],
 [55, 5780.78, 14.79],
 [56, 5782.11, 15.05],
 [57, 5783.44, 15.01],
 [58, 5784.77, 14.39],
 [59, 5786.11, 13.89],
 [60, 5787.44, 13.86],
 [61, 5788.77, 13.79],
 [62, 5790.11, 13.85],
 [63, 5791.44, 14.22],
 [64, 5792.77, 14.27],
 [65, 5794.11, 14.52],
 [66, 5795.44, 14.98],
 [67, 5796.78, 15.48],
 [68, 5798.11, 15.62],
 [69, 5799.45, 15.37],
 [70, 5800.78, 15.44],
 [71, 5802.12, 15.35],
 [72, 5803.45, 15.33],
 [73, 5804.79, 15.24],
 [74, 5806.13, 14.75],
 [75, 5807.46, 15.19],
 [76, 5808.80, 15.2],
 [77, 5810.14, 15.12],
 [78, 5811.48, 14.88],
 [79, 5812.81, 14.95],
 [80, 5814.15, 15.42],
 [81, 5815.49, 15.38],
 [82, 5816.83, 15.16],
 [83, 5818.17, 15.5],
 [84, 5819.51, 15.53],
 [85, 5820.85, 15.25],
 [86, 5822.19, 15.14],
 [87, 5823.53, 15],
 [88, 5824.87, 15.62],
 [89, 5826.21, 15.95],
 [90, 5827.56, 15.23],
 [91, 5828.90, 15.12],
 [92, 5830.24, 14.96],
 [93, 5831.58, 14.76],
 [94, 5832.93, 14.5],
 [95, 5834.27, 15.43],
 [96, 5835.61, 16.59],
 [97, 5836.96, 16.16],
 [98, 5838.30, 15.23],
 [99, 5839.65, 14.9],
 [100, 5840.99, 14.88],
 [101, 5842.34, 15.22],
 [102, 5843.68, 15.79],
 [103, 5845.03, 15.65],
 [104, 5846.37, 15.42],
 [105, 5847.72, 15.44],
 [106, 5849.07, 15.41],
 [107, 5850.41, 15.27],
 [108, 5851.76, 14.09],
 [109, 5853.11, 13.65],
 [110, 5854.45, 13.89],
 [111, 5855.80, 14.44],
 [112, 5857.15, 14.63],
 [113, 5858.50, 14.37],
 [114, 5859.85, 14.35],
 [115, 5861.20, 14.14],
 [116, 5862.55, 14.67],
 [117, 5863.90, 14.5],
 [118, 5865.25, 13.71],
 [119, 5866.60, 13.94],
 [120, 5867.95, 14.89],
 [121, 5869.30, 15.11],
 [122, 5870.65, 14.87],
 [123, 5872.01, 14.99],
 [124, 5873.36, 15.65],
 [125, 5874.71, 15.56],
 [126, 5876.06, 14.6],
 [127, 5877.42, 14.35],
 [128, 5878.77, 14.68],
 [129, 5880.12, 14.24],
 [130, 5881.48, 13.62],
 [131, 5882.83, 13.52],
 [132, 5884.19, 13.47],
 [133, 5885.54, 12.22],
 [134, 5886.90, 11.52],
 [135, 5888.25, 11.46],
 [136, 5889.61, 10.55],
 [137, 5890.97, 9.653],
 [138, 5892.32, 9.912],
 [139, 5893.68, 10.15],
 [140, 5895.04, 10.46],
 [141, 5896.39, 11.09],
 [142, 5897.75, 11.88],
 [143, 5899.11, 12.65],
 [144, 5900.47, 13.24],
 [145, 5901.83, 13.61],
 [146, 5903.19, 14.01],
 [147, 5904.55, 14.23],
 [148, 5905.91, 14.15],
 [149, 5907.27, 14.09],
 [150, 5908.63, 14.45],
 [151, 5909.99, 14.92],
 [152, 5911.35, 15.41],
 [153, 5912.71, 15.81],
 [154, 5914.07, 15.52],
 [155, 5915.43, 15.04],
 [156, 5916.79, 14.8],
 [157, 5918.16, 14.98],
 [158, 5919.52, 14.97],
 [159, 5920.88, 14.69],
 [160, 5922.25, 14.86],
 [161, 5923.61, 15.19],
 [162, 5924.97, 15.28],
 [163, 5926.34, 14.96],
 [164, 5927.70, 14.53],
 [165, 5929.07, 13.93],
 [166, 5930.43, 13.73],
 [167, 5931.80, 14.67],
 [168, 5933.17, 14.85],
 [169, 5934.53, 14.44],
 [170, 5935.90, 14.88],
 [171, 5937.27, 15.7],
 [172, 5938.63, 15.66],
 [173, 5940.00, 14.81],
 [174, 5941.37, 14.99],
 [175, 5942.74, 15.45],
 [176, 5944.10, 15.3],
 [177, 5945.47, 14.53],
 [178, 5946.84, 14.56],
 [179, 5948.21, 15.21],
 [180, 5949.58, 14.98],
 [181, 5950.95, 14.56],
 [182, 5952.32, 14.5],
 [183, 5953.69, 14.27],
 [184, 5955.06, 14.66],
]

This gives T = 1.3 angstroms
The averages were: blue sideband 15.1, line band 14.4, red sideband 14.7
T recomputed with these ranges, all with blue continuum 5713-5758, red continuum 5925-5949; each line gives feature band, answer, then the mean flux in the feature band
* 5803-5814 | -0.3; 15.1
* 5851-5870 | 0.6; 14.3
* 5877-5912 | 4.7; 12.8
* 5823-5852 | -1.1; 15.3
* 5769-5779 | -0.7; 15.7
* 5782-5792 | 0.4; 14.2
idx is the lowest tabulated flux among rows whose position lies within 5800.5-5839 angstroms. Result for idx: 14.5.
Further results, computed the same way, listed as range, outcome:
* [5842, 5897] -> 9.653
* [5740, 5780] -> 12.95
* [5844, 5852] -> 14.09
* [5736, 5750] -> 14.49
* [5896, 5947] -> 11.09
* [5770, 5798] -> 13.79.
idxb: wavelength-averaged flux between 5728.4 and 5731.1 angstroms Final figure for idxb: 14.4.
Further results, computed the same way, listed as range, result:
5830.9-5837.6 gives 15.5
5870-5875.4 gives 15.3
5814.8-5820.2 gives 15.4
